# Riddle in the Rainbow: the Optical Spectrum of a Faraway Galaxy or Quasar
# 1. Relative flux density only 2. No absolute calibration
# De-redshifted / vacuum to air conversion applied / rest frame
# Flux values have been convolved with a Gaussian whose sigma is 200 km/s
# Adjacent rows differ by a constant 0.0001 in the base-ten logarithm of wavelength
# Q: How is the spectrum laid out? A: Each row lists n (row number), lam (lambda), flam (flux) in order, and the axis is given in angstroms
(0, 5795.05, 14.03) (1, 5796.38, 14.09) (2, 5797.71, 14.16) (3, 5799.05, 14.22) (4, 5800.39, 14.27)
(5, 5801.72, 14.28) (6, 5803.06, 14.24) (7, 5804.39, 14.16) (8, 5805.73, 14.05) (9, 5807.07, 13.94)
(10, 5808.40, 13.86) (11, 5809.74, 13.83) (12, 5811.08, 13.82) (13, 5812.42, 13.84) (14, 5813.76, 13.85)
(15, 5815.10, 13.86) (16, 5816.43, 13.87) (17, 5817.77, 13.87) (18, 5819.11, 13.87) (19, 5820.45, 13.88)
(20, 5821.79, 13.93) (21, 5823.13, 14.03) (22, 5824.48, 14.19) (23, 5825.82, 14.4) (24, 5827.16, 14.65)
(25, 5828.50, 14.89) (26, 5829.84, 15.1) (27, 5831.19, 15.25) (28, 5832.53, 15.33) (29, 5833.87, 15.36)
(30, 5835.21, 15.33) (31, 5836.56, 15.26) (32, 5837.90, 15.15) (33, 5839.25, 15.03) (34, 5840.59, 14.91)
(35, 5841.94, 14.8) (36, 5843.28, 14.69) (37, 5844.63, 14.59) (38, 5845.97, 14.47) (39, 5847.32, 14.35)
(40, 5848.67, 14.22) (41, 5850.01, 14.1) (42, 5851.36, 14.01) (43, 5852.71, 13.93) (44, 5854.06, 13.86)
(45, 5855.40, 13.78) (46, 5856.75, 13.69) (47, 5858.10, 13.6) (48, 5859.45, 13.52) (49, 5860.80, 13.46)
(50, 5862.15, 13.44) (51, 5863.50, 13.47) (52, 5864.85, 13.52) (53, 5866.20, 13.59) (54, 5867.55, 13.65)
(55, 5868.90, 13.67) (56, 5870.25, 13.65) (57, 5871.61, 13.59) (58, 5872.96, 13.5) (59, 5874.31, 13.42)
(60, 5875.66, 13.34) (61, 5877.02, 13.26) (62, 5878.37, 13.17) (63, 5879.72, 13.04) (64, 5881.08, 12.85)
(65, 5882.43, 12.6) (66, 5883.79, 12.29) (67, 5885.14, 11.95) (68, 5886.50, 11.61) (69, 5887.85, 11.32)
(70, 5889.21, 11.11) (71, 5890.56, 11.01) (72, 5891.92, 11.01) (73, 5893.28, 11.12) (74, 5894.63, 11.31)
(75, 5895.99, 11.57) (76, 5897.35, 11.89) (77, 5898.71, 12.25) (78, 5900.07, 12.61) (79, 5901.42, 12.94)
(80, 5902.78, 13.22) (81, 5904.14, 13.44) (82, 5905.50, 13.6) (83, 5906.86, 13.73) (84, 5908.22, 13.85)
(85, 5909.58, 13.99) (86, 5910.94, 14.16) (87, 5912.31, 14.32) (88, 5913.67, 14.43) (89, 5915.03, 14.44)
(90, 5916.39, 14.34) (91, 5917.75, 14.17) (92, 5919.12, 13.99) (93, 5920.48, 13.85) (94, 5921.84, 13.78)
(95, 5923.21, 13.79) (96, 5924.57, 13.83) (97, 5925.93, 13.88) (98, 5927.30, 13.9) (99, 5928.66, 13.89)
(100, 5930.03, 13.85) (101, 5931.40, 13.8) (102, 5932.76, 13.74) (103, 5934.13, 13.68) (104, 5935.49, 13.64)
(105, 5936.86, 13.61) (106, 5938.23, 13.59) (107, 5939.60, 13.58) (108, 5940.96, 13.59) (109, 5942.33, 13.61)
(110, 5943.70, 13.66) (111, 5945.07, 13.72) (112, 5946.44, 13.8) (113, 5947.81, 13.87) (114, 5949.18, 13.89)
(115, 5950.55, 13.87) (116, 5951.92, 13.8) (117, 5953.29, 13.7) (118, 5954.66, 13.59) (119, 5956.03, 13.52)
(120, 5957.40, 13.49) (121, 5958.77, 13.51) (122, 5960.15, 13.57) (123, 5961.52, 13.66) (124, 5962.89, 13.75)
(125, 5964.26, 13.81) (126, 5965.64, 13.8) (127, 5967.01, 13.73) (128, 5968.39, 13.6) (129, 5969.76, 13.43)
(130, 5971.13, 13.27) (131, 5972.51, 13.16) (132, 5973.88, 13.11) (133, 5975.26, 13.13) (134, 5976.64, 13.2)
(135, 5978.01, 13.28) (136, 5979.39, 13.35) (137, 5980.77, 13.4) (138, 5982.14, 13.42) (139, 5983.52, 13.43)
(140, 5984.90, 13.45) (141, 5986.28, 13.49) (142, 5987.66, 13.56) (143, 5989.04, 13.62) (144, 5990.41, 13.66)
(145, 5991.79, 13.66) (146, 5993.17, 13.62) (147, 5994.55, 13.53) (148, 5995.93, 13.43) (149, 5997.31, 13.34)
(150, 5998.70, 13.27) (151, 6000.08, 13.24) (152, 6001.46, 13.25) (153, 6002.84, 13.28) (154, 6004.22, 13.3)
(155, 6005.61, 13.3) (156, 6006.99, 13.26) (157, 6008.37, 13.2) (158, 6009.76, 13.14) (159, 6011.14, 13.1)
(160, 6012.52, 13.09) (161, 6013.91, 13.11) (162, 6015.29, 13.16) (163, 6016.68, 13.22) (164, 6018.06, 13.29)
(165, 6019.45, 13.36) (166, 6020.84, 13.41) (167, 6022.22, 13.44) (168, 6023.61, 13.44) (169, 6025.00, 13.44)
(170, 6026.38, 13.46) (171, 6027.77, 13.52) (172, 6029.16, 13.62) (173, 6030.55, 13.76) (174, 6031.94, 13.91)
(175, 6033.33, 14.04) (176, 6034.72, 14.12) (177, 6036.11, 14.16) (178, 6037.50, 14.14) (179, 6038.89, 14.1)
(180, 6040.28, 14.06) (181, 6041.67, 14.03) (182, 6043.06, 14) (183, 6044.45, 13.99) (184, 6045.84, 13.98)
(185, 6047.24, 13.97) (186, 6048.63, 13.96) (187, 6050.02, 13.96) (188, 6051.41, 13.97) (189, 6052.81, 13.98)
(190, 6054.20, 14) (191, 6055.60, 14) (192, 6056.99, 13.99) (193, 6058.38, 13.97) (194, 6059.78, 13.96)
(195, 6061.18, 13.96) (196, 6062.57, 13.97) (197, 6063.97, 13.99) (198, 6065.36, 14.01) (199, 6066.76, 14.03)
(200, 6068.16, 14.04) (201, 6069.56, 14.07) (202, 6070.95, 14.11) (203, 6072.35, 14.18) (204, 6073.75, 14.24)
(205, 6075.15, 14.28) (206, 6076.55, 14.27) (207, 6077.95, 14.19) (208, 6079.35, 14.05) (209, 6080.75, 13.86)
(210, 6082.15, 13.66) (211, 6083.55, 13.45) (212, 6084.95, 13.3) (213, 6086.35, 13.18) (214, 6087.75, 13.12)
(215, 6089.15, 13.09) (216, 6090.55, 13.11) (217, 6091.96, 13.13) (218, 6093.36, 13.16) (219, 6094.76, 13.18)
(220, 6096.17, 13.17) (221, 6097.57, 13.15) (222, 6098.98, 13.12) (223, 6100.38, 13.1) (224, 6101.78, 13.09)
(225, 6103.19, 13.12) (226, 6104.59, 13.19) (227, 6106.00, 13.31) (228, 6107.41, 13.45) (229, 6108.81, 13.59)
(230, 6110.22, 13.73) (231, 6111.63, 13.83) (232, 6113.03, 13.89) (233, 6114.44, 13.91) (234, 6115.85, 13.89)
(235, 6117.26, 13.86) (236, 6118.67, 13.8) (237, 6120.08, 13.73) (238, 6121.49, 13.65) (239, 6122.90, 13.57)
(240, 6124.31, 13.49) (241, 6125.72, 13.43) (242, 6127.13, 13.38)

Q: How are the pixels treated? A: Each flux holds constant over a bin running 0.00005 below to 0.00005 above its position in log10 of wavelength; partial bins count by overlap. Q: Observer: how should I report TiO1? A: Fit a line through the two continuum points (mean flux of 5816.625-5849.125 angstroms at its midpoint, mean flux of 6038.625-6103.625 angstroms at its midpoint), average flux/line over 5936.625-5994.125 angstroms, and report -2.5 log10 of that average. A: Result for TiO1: 0.05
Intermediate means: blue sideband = 14.6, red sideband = 13.8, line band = 13.6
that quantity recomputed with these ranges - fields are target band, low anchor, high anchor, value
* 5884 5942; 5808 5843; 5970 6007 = 0.06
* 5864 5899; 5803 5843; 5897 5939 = 0.12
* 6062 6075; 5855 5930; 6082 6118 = -0.06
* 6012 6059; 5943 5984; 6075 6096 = -0.02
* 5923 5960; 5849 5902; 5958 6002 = -0.04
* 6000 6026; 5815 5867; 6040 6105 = 0.05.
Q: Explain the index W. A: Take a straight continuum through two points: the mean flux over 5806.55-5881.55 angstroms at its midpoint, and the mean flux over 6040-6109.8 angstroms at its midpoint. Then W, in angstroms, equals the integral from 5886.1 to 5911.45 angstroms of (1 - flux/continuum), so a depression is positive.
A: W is 2.9 angstroms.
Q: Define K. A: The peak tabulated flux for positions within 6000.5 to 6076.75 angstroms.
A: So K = 14.28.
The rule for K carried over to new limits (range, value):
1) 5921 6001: 13.9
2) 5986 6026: 13.66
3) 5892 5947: 14.44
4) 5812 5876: 15.36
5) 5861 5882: 13.67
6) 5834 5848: 15.33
